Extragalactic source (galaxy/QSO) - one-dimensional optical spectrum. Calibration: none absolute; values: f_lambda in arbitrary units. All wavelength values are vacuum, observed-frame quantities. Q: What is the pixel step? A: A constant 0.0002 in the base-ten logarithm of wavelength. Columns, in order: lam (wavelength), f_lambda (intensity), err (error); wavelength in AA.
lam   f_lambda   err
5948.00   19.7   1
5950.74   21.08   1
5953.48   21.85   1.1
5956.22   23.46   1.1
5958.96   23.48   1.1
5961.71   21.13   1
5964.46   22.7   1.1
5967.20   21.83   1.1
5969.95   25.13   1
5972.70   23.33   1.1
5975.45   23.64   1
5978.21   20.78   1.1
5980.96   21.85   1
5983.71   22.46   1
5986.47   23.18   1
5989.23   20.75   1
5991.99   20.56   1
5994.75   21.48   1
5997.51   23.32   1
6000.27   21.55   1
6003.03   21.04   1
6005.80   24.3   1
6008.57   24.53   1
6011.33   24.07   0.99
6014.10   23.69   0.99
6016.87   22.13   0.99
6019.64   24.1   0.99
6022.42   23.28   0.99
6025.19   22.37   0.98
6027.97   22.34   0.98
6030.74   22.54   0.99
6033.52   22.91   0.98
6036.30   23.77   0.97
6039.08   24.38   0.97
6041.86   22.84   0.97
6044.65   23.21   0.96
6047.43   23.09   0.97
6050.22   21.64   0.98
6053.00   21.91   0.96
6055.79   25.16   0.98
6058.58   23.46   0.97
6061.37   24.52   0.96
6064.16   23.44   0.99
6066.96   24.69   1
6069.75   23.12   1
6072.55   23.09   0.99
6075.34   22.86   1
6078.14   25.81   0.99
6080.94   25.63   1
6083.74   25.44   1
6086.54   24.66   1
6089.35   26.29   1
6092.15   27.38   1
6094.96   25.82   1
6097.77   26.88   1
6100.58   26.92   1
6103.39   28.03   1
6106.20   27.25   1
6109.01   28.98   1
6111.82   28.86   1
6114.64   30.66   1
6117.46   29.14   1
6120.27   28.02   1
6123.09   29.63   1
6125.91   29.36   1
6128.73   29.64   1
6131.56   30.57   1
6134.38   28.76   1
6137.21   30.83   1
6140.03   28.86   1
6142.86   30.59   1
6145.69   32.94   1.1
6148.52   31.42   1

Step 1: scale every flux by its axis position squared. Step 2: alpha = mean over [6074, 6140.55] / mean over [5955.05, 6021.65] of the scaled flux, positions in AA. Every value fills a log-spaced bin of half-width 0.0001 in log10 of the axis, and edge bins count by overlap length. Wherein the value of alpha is 1.27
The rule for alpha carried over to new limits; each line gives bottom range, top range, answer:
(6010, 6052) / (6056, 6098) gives 1.09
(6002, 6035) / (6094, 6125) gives 1.26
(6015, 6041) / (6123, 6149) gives 1.36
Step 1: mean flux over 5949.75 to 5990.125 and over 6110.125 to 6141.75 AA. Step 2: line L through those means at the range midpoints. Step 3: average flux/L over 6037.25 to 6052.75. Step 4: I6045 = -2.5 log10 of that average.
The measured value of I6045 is 0.13 mag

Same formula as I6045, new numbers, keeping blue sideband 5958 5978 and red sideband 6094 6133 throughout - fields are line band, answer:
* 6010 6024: 0.06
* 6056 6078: 0.13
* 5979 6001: 0.09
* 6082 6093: 0.07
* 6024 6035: 0.12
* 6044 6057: 0.14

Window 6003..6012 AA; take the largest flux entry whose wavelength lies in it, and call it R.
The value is 24.53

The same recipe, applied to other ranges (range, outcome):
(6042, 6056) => 25.16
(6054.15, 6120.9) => 30.66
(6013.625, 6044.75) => 24.38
